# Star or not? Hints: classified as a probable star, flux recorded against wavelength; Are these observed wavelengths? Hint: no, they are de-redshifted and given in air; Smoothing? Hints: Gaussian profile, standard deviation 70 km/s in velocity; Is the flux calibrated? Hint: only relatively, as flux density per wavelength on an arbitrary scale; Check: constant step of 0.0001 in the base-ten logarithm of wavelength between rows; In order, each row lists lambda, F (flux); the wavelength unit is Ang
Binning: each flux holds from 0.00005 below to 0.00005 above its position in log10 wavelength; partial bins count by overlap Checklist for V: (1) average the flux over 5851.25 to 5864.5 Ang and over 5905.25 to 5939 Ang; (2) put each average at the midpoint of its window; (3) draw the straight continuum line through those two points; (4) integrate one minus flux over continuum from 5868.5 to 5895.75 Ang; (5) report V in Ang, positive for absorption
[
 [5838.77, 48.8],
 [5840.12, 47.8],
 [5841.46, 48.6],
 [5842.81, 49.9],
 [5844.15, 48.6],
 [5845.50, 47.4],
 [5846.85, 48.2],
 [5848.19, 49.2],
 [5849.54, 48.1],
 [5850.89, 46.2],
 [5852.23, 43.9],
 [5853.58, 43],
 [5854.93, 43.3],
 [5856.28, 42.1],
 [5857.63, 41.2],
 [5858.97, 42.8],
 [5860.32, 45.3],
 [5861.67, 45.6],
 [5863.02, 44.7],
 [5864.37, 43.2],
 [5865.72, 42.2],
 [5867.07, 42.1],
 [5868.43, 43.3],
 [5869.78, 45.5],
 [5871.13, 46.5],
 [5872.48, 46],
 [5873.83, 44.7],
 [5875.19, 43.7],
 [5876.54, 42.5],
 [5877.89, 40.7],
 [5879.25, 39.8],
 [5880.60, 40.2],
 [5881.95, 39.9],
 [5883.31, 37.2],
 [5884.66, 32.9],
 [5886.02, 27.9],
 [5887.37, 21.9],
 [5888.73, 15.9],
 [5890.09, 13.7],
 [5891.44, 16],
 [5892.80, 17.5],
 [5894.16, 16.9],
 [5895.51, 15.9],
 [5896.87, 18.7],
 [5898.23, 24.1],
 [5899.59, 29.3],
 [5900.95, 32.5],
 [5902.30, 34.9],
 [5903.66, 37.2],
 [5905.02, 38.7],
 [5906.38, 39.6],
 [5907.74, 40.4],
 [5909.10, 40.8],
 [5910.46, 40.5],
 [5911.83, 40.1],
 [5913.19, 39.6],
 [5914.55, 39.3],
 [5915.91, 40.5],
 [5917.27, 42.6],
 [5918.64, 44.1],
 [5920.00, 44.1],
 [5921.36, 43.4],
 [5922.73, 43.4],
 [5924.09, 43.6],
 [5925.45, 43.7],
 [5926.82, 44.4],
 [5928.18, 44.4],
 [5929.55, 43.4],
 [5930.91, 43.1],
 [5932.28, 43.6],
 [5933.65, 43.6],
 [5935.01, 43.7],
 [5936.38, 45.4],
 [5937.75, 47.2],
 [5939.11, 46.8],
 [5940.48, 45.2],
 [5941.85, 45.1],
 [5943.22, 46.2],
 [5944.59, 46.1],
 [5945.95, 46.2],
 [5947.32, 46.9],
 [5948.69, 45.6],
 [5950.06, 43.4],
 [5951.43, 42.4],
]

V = 6.6 Ang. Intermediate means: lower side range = 43.6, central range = 32.8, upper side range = 42.7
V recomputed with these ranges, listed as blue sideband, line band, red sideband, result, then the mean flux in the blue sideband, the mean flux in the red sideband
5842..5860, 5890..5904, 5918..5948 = 6.7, 45.7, 44.7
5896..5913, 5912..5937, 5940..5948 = -1.7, 34.7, 46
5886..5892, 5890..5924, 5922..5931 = -3.1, 18.2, 43.8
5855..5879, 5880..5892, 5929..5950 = 4.5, 43.6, 45.2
